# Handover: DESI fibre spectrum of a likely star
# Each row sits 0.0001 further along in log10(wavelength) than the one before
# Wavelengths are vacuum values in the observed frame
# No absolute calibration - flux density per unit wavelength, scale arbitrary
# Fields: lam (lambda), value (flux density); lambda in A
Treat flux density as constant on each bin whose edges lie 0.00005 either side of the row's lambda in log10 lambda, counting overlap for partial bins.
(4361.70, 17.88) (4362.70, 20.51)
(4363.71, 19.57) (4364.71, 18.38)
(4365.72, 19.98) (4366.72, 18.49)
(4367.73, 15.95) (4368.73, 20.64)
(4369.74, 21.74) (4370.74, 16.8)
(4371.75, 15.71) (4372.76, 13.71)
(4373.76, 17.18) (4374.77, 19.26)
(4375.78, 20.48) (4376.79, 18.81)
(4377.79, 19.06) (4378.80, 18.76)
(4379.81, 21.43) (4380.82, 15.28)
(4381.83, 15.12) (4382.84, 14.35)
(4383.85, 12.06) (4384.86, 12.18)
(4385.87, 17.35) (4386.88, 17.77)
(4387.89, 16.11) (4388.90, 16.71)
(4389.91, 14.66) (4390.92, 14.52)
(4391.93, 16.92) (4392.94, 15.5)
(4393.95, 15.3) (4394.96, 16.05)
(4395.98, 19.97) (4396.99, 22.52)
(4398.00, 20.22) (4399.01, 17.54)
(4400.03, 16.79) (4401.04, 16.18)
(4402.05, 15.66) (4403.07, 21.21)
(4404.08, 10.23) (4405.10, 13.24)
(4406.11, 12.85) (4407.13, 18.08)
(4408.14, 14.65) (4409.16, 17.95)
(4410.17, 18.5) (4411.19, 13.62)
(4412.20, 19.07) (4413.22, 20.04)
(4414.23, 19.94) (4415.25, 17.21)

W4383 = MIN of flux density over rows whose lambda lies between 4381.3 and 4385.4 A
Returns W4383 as 12.06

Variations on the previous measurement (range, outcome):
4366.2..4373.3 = 13.71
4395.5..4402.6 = 15.66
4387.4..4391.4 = 14.52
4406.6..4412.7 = 13.62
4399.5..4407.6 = 10.23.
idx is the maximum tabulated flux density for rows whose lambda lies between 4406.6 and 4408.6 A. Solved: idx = 18.08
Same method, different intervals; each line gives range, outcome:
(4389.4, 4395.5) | 16.92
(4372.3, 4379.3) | 20.48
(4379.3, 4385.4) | 21.43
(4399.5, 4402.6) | 16.79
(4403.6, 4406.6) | 13.24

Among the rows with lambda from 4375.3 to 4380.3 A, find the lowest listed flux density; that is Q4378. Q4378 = 18.76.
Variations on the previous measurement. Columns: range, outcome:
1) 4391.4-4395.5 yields 15.3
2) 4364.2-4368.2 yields 15.95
